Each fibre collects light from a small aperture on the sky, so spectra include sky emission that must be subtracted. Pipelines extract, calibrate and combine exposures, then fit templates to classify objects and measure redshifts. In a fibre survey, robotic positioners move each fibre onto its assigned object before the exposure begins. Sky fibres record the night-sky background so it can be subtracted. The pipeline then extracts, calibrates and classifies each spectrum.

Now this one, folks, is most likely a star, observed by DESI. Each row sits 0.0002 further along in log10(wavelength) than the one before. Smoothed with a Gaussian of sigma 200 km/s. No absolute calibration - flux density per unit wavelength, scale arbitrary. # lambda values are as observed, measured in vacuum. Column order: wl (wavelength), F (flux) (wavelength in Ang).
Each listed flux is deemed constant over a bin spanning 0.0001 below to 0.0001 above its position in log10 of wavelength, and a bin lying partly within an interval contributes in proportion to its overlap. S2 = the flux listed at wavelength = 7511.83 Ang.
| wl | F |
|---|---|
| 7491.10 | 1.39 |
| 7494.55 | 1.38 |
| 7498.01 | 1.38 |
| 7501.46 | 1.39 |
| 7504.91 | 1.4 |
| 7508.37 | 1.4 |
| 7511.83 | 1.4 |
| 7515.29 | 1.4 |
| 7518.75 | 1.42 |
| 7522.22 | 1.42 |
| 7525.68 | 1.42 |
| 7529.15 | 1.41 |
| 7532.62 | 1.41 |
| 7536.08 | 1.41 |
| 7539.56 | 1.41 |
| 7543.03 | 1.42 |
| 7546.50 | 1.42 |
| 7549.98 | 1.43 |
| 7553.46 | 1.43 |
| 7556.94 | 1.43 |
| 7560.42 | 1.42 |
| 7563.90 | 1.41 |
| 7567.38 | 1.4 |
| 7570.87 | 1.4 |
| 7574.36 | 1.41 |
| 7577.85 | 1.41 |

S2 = 1.4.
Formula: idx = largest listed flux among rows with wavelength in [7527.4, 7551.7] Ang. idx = 1.43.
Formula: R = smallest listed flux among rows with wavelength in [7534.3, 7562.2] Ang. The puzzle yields 1.41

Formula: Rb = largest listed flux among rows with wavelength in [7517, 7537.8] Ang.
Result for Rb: 1.42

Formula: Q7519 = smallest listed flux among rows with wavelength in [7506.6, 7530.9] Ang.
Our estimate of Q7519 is 1.4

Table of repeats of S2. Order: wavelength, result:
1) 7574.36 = 1.41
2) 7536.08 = 1.41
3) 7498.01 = 1.38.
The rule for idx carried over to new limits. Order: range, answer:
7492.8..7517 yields 1.4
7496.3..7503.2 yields 1.39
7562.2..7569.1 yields 1.41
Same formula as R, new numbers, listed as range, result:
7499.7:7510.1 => 1.39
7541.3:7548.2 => 1.42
